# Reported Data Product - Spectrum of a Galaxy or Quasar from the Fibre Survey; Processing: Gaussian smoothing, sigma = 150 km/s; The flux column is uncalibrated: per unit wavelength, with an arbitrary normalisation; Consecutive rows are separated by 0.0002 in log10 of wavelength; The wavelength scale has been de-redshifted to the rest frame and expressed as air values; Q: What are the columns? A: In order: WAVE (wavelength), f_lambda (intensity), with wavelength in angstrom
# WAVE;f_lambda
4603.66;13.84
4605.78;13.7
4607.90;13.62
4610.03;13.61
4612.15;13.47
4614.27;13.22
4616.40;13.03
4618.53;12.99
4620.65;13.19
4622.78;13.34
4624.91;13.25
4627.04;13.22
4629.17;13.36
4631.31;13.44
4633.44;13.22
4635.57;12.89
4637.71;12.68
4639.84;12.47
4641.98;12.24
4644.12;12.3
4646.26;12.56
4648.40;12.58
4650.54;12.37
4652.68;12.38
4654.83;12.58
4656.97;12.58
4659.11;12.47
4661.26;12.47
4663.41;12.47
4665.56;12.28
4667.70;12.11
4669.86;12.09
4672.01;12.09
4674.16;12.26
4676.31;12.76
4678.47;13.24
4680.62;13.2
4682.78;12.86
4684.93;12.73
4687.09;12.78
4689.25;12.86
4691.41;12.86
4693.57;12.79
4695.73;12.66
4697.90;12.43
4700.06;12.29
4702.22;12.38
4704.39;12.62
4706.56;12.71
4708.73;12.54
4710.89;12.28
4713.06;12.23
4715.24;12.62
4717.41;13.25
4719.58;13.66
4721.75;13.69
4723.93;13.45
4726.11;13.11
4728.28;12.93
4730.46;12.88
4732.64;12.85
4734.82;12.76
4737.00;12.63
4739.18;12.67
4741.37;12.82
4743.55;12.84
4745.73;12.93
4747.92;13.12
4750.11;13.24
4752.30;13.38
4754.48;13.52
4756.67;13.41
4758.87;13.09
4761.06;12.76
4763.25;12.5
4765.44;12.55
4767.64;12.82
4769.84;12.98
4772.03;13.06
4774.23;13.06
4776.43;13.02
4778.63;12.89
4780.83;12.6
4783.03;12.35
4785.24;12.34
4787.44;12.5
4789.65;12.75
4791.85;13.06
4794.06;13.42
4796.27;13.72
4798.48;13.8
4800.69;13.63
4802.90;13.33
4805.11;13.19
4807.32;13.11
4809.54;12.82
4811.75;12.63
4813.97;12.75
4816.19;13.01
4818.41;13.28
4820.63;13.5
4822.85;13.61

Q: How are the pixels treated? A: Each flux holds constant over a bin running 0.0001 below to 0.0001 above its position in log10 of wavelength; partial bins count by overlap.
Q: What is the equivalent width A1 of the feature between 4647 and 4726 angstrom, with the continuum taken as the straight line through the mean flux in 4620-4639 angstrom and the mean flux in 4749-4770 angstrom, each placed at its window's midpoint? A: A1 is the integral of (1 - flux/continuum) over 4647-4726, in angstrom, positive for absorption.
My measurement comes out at 2.7 angstrom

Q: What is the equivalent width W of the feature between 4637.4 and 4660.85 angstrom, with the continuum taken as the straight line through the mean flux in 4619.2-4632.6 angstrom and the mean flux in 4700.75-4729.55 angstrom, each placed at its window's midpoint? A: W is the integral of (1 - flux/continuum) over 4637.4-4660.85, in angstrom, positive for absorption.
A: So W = 1.3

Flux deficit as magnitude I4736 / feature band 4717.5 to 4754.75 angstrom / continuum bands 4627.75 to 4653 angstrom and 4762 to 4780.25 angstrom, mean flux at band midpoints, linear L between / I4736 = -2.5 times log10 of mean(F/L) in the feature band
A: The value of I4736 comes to -0.02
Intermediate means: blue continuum 12.7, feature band 13.1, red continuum 12.9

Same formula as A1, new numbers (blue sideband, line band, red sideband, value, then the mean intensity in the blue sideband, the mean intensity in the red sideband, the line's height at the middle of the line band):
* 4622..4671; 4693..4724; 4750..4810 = 0.2 angstrom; 12.7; 13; 12.8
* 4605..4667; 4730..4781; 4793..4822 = 0.8 angstrom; 12.9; 13.2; 13.1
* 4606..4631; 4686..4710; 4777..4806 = 1.0 angstrom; 13.3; 13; 13.2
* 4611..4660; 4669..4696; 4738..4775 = 0.4 angstrom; 12.9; 13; 12.9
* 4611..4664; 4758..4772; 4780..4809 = 0.2 angstrom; 12.8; 13.1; 13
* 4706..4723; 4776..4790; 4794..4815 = 0.6 angstrom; 12.9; 13.2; 13.1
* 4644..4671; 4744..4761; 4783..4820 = -0.5 angstrom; 12.4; 13.1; 12.8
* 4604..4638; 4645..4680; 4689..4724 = 1.5 angstrom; 13.3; 12.8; 13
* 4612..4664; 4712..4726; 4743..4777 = -0.2 angstrom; 12.8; 13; 13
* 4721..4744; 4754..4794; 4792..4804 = 1.4 angstrom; 13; 13.5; 13.3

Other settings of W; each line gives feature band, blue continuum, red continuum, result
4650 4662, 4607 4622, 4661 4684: 0.3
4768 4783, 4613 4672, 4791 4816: 0.3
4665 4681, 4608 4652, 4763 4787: 0.5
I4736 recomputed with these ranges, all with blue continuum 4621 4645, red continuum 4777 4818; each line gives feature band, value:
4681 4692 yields 0.01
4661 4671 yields 0.06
